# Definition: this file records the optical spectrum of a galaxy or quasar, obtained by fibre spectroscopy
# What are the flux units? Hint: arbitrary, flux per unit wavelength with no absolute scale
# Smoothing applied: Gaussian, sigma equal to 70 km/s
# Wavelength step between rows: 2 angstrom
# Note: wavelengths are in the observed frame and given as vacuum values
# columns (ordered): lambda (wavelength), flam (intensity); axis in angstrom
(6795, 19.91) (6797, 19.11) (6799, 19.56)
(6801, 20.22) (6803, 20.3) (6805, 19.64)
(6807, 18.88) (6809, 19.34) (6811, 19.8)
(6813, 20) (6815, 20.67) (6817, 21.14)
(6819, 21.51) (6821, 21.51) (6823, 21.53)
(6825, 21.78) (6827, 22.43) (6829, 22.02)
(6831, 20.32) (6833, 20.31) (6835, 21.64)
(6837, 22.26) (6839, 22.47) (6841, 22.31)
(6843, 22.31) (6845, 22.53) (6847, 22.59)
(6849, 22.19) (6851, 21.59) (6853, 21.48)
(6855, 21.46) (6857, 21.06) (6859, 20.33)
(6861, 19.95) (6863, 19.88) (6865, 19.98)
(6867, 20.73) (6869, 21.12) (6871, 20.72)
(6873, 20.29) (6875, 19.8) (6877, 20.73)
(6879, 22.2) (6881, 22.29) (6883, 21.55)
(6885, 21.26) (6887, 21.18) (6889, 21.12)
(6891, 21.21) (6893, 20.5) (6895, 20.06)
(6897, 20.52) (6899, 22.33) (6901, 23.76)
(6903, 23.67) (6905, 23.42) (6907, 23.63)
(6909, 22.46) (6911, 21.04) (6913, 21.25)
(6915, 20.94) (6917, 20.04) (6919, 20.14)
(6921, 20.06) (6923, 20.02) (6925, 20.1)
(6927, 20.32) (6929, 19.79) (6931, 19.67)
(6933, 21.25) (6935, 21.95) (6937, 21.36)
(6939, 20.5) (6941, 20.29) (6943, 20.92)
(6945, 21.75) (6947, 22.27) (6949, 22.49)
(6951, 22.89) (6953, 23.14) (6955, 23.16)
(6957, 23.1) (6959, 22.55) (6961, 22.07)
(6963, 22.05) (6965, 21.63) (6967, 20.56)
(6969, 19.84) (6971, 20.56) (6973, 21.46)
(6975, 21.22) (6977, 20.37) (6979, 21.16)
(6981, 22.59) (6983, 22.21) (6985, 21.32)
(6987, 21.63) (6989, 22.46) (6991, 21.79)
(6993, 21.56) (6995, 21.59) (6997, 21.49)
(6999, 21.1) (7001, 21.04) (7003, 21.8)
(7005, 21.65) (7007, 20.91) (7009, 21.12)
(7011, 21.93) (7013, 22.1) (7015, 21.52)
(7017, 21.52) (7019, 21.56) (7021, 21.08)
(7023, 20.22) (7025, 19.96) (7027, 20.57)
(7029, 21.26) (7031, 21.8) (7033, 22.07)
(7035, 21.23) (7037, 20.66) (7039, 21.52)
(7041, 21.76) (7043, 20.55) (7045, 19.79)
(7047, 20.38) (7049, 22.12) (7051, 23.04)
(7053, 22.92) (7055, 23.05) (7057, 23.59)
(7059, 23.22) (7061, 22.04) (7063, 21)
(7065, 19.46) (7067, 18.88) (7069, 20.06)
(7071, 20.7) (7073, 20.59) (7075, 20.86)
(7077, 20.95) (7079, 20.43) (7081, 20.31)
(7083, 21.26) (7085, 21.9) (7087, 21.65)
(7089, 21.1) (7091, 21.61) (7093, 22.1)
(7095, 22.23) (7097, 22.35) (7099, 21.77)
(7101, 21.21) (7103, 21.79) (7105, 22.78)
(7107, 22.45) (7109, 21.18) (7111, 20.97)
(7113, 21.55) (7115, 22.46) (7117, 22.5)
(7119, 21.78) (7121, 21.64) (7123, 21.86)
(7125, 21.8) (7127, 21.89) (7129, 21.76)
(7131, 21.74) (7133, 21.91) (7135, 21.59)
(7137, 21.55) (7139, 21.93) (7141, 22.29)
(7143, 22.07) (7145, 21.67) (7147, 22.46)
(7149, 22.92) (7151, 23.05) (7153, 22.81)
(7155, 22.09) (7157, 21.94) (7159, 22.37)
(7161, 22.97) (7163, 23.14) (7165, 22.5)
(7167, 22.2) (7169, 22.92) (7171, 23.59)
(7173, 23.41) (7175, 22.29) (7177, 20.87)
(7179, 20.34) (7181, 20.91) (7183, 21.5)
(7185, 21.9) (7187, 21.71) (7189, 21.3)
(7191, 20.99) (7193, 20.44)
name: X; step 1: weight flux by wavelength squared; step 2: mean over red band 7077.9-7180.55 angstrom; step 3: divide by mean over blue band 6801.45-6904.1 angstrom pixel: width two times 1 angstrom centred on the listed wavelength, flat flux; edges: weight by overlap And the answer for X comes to 1.1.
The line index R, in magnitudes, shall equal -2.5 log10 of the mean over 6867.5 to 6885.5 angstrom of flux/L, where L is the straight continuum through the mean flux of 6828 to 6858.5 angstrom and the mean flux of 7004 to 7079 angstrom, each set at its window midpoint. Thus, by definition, 0.03 mag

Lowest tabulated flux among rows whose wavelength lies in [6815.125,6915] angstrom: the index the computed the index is 19.8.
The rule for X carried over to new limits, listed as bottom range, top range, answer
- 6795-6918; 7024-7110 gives 1.07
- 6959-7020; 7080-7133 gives 1.05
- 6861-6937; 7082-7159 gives 1.11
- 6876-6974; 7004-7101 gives 1.03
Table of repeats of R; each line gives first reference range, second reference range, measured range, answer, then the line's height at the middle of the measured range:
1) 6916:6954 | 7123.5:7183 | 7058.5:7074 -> 0.053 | 21.7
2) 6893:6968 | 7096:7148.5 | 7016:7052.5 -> 0.027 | 21.7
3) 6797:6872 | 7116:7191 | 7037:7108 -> 0.017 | 21.8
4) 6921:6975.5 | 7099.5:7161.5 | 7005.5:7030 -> 0.023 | 21.6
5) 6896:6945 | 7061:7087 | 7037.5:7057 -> -0.052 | 20.7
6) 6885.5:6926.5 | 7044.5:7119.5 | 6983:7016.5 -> -0.006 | 21.5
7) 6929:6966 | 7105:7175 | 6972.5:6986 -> 0.019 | 21.9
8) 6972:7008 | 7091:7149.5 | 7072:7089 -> 0.041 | 21.8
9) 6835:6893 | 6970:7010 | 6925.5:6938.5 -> 0.036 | 21.4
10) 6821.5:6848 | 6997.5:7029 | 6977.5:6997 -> -0.023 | 21.3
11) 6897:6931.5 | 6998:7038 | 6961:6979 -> 0.013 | 21.3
